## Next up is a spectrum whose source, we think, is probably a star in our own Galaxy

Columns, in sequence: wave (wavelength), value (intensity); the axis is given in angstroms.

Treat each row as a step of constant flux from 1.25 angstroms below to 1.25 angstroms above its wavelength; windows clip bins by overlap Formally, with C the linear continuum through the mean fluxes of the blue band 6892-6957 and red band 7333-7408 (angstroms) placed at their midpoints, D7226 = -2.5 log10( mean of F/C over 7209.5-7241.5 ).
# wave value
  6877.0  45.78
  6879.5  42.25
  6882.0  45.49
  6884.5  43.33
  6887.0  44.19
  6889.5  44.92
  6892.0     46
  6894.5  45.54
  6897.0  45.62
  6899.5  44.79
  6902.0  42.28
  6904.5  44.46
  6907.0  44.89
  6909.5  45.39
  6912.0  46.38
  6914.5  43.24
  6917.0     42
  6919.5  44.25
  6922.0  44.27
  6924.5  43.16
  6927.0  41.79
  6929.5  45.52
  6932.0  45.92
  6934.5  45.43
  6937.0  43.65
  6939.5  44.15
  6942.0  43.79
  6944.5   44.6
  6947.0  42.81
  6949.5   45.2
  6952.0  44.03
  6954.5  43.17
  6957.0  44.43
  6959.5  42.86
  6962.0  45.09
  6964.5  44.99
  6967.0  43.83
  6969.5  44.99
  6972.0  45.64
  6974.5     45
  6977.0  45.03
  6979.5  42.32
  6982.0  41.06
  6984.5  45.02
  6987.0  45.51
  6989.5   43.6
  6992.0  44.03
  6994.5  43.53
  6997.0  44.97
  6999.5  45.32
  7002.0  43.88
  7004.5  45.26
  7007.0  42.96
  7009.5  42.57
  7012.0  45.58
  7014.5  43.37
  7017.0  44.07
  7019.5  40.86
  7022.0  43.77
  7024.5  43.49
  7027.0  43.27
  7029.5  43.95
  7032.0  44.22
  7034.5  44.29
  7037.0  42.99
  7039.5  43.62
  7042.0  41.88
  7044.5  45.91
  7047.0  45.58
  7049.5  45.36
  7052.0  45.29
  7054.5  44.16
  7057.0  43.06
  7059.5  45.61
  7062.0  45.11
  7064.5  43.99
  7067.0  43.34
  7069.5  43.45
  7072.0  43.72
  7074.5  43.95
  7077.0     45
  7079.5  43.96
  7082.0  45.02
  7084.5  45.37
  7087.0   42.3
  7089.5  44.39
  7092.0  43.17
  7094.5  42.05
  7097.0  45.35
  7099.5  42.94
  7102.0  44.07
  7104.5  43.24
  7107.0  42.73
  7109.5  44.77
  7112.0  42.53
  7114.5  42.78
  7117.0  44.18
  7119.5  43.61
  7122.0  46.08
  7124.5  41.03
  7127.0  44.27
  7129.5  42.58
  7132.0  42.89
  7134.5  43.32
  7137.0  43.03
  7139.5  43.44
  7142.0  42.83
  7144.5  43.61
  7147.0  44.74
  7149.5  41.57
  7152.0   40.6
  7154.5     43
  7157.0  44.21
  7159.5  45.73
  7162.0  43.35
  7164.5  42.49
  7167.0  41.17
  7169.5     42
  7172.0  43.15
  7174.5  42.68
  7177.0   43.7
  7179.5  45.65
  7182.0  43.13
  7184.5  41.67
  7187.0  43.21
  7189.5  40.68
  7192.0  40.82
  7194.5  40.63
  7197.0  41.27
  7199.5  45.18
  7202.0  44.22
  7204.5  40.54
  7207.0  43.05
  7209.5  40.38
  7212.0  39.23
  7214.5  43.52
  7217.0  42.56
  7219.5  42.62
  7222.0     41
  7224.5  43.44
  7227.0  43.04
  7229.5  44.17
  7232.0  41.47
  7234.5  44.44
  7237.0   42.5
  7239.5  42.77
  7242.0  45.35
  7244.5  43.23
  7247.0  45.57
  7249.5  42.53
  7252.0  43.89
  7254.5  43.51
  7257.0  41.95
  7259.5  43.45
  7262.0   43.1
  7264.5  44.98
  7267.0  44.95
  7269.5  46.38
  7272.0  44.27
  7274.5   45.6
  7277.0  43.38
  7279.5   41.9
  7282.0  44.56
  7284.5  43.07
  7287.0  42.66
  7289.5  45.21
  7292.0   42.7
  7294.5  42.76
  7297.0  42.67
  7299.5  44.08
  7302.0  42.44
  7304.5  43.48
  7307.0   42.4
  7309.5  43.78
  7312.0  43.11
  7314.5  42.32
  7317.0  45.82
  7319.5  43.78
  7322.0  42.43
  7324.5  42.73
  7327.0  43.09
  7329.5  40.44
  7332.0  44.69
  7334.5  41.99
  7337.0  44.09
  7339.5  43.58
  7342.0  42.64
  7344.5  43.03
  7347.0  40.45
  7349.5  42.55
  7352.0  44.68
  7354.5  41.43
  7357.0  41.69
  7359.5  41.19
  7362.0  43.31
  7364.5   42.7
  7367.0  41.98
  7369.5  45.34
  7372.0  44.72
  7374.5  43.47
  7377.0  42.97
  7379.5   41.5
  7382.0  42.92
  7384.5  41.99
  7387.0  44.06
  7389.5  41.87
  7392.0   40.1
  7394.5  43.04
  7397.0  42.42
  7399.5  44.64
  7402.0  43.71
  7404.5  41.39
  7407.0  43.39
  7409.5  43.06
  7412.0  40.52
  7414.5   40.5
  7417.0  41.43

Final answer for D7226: 0.018 mag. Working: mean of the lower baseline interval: 44.3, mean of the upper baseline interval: 42.8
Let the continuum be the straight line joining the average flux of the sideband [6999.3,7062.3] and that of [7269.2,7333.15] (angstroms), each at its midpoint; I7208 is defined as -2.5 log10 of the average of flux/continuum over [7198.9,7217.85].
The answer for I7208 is 0.04 mag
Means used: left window 44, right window 43.4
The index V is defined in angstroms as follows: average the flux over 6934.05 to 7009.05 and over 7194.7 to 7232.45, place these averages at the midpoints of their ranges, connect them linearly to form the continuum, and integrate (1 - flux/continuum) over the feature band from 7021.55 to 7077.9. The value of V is -0.71 angstroms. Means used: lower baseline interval 44.2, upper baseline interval 42.3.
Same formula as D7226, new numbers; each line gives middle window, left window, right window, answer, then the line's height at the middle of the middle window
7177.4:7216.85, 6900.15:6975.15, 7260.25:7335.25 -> 0.04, 43.7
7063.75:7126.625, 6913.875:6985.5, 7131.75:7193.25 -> -0.01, 43.3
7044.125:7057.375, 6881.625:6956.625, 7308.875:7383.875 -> -0.03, 43.9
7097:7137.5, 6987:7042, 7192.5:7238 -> -0.01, 43.1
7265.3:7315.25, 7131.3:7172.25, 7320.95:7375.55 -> -0.02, 42.9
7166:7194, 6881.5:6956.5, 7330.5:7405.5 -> 0.02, 43.4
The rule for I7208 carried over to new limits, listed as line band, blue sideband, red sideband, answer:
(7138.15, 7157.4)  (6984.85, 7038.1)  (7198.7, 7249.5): 0.01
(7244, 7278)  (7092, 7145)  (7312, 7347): -0.02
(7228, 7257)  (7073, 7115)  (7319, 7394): -0.01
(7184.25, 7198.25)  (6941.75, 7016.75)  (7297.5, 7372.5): 0.05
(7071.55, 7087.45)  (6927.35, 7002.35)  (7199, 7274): -0.01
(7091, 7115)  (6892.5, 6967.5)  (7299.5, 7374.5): 0.01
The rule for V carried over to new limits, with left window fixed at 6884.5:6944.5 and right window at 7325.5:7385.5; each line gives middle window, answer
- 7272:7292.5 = -0.32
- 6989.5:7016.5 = -0.03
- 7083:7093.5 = -0.01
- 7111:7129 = 0.07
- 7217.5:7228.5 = 0.18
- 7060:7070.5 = -0.06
